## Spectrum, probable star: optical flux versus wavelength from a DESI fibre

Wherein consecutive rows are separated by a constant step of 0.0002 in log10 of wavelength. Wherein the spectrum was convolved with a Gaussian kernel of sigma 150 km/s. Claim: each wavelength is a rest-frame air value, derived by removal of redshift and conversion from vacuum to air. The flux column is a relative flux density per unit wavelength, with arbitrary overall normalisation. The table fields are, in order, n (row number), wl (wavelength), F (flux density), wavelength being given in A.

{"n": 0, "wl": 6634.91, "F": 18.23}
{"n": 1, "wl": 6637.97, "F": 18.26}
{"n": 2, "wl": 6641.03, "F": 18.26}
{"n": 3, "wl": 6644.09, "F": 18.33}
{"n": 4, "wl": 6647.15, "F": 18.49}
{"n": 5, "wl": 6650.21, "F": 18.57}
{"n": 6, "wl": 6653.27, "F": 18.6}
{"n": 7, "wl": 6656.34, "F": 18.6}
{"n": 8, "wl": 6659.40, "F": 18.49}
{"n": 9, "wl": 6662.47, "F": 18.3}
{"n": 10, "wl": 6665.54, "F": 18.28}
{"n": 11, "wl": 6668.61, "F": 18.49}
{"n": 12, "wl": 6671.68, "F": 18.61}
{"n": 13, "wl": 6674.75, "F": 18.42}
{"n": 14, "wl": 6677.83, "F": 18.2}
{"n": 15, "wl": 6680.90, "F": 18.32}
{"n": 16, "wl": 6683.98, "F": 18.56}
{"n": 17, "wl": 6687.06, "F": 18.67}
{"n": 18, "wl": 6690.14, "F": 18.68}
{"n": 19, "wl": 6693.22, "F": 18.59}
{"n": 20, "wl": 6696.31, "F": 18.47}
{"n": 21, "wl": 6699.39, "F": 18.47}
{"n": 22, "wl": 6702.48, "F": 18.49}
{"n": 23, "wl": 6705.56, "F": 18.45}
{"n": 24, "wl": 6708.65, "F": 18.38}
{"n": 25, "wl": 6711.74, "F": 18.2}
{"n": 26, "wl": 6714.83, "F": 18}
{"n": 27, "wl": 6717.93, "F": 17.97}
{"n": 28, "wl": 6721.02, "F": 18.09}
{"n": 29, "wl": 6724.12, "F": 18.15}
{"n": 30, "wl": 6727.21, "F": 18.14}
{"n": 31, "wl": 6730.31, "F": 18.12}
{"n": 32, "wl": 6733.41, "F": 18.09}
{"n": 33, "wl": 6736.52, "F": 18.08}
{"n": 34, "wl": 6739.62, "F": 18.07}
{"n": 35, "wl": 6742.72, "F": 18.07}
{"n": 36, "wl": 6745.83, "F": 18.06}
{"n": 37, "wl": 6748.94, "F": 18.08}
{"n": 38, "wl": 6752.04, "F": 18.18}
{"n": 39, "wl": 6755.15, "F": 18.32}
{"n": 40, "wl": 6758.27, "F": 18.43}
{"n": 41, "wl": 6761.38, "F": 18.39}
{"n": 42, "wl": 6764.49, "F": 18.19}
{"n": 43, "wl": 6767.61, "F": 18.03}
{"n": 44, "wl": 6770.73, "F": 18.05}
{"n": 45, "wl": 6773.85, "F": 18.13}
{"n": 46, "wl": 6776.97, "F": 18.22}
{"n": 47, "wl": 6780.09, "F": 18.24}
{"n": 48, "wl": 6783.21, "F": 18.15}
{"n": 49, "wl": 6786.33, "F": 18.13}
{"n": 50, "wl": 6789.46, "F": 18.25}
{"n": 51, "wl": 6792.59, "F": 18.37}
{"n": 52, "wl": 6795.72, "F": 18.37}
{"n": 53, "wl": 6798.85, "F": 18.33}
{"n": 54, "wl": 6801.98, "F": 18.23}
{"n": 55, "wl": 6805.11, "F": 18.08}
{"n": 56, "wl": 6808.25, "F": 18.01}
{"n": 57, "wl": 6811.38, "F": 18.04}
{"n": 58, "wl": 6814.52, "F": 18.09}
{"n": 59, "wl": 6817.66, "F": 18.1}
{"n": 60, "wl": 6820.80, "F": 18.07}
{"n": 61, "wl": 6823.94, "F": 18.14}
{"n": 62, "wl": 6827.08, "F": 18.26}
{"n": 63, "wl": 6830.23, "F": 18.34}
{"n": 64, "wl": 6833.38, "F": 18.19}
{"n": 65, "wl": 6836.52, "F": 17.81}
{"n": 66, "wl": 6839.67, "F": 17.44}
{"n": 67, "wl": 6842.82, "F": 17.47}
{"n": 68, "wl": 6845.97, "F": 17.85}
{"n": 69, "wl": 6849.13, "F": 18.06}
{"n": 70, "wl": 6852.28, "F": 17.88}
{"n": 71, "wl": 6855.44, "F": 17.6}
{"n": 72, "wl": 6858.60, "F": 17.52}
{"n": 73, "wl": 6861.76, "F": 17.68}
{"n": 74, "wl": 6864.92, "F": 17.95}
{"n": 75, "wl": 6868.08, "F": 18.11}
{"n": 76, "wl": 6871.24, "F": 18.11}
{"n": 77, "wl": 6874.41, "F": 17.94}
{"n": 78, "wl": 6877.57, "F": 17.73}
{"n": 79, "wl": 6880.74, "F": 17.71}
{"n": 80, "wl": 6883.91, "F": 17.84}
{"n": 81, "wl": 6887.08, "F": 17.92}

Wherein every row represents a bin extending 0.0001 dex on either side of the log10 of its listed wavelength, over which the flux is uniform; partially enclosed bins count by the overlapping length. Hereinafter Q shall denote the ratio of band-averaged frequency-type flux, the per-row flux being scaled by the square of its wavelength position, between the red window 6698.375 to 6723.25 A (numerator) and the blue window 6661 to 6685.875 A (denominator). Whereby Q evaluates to 1.00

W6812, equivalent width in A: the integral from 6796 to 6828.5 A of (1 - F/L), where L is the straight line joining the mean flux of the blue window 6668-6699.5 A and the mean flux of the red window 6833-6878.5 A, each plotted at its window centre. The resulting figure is -0.3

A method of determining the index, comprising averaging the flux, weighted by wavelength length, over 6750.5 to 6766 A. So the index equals 18.3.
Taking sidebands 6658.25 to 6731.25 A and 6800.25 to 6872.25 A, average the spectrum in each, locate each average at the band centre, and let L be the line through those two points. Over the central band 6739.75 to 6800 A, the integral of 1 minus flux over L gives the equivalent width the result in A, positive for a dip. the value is -0.2 A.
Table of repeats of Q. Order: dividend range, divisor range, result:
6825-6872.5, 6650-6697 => 1.02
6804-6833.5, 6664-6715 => 1.02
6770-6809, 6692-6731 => 1.02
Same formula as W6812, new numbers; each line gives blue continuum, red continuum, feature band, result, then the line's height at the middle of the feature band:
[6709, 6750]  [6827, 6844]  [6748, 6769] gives -0.2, 18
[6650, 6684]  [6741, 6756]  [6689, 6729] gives 0.0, 18.3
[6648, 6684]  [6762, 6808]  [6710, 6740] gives 0.4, 18.3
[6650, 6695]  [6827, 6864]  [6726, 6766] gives 0.1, 18.2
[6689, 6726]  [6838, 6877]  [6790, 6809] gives -0.3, 18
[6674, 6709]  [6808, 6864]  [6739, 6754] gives 0.1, 18.3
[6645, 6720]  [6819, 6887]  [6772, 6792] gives -0.1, 18.1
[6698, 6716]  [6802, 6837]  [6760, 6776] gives 0.1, 18.2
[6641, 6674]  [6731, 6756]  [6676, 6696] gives -0.2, 18.4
